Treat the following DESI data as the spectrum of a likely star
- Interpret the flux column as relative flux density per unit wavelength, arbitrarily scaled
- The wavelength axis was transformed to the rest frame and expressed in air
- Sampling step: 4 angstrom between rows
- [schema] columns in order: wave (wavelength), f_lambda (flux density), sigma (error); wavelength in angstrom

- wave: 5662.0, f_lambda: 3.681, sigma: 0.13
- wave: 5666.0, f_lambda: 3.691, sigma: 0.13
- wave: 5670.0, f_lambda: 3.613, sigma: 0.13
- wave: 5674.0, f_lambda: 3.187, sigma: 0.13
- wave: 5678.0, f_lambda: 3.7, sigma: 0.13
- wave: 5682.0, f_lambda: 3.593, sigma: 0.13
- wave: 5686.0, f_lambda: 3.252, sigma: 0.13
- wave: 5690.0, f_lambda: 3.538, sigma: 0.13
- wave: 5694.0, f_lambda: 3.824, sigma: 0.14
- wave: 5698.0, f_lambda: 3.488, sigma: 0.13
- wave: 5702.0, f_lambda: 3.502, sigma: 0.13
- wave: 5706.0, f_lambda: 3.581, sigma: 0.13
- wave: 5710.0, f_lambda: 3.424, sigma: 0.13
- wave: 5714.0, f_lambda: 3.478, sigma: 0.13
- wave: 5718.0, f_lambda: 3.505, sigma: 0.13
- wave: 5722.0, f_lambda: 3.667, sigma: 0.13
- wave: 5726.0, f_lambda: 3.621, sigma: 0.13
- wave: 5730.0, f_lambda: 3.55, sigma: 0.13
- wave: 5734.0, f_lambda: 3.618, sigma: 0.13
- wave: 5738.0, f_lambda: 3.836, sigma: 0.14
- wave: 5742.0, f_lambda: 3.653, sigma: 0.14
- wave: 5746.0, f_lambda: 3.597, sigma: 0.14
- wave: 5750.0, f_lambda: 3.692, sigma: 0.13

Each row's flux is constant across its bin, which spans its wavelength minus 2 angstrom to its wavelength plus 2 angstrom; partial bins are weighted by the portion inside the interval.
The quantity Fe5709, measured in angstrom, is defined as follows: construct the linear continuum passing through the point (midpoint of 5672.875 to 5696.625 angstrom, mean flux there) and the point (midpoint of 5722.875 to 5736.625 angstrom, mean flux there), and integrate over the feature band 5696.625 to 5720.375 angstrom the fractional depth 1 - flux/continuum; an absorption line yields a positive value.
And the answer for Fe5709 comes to 0.49 angstrom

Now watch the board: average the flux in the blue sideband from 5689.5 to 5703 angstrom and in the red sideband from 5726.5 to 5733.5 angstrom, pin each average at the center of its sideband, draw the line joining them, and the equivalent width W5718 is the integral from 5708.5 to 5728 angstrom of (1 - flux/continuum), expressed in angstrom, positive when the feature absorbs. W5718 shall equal 0.2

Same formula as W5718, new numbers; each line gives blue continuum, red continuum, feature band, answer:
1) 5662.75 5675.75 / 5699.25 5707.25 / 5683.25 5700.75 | 0.0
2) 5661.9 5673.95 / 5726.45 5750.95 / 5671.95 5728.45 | 1.4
